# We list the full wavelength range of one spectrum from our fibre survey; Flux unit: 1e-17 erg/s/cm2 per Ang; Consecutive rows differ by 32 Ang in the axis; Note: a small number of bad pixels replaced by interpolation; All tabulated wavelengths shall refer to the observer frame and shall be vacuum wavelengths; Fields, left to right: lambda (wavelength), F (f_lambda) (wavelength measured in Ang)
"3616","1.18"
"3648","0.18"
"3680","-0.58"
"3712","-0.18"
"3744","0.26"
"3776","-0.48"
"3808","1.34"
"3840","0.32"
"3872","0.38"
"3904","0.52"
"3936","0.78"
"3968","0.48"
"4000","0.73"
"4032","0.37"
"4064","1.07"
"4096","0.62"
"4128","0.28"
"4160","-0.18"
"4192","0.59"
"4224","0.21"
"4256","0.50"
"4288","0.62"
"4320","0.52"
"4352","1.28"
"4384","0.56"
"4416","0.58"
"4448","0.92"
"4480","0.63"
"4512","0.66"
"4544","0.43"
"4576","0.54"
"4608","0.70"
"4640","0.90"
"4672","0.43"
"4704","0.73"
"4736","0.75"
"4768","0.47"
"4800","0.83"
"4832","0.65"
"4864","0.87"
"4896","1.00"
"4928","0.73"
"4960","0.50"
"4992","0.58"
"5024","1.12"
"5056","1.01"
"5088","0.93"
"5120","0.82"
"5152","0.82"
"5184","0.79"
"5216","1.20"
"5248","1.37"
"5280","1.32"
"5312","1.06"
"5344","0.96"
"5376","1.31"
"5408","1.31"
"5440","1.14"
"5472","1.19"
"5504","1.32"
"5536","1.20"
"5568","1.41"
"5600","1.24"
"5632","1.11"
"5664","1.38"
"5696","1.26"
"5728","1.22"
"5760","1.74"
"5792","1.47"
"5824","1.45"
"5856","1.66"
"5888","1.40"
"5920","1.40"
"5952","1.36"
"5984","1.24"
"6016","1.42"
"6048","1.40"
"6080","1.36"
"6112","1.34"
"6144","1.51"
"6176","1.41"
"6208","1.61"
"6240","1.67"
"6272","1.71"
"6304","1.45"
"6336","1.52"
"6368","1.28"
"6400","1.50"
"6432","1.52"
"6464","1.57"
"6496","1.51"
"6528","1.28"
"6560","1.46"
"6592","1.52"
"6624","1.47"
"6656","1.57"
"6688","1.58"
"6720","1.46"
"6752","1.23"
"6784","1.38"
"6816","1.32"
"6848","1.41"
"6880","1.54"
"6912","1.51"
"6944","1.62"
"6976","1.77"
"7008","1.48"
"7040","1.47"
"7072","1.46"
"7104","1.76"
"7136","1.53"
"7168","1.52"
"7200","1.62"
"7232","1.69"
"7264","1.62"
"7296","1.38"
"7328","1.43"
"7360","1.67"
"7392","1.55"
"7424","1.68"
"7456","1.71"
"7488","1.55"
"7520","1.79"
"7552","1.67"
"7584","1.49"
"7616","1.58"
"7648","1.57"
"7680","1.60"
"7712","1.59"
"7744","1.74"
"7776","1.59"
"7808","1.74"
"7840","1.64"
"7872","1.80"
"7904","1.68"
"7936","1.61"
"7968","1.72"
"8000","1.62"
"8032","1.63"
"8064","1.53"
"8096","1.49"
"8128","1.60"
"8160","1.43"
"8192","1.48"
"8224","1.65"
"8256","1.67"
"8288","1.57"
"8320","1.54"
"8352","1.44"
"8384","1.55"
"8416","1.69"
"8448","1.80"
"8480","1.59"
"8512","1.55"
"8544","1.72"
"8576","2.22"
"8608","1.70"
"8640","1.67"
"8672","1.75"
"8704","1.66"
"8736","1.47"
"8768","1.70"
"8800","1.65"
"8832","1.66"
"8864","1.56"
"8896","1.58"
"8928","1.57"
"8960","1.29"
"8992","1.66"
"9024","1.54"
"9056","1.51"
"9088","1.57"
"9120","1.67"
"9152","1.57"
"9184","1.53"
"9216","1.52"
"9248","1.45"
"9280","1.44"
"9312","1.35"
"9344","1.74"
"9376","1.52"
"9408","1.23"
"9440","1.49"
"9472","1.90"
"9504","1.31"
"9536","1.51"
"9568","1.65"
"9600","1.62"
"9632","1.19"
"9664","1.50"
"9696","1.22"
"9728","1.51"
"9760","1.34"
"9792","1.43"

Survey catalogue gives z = 0.30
